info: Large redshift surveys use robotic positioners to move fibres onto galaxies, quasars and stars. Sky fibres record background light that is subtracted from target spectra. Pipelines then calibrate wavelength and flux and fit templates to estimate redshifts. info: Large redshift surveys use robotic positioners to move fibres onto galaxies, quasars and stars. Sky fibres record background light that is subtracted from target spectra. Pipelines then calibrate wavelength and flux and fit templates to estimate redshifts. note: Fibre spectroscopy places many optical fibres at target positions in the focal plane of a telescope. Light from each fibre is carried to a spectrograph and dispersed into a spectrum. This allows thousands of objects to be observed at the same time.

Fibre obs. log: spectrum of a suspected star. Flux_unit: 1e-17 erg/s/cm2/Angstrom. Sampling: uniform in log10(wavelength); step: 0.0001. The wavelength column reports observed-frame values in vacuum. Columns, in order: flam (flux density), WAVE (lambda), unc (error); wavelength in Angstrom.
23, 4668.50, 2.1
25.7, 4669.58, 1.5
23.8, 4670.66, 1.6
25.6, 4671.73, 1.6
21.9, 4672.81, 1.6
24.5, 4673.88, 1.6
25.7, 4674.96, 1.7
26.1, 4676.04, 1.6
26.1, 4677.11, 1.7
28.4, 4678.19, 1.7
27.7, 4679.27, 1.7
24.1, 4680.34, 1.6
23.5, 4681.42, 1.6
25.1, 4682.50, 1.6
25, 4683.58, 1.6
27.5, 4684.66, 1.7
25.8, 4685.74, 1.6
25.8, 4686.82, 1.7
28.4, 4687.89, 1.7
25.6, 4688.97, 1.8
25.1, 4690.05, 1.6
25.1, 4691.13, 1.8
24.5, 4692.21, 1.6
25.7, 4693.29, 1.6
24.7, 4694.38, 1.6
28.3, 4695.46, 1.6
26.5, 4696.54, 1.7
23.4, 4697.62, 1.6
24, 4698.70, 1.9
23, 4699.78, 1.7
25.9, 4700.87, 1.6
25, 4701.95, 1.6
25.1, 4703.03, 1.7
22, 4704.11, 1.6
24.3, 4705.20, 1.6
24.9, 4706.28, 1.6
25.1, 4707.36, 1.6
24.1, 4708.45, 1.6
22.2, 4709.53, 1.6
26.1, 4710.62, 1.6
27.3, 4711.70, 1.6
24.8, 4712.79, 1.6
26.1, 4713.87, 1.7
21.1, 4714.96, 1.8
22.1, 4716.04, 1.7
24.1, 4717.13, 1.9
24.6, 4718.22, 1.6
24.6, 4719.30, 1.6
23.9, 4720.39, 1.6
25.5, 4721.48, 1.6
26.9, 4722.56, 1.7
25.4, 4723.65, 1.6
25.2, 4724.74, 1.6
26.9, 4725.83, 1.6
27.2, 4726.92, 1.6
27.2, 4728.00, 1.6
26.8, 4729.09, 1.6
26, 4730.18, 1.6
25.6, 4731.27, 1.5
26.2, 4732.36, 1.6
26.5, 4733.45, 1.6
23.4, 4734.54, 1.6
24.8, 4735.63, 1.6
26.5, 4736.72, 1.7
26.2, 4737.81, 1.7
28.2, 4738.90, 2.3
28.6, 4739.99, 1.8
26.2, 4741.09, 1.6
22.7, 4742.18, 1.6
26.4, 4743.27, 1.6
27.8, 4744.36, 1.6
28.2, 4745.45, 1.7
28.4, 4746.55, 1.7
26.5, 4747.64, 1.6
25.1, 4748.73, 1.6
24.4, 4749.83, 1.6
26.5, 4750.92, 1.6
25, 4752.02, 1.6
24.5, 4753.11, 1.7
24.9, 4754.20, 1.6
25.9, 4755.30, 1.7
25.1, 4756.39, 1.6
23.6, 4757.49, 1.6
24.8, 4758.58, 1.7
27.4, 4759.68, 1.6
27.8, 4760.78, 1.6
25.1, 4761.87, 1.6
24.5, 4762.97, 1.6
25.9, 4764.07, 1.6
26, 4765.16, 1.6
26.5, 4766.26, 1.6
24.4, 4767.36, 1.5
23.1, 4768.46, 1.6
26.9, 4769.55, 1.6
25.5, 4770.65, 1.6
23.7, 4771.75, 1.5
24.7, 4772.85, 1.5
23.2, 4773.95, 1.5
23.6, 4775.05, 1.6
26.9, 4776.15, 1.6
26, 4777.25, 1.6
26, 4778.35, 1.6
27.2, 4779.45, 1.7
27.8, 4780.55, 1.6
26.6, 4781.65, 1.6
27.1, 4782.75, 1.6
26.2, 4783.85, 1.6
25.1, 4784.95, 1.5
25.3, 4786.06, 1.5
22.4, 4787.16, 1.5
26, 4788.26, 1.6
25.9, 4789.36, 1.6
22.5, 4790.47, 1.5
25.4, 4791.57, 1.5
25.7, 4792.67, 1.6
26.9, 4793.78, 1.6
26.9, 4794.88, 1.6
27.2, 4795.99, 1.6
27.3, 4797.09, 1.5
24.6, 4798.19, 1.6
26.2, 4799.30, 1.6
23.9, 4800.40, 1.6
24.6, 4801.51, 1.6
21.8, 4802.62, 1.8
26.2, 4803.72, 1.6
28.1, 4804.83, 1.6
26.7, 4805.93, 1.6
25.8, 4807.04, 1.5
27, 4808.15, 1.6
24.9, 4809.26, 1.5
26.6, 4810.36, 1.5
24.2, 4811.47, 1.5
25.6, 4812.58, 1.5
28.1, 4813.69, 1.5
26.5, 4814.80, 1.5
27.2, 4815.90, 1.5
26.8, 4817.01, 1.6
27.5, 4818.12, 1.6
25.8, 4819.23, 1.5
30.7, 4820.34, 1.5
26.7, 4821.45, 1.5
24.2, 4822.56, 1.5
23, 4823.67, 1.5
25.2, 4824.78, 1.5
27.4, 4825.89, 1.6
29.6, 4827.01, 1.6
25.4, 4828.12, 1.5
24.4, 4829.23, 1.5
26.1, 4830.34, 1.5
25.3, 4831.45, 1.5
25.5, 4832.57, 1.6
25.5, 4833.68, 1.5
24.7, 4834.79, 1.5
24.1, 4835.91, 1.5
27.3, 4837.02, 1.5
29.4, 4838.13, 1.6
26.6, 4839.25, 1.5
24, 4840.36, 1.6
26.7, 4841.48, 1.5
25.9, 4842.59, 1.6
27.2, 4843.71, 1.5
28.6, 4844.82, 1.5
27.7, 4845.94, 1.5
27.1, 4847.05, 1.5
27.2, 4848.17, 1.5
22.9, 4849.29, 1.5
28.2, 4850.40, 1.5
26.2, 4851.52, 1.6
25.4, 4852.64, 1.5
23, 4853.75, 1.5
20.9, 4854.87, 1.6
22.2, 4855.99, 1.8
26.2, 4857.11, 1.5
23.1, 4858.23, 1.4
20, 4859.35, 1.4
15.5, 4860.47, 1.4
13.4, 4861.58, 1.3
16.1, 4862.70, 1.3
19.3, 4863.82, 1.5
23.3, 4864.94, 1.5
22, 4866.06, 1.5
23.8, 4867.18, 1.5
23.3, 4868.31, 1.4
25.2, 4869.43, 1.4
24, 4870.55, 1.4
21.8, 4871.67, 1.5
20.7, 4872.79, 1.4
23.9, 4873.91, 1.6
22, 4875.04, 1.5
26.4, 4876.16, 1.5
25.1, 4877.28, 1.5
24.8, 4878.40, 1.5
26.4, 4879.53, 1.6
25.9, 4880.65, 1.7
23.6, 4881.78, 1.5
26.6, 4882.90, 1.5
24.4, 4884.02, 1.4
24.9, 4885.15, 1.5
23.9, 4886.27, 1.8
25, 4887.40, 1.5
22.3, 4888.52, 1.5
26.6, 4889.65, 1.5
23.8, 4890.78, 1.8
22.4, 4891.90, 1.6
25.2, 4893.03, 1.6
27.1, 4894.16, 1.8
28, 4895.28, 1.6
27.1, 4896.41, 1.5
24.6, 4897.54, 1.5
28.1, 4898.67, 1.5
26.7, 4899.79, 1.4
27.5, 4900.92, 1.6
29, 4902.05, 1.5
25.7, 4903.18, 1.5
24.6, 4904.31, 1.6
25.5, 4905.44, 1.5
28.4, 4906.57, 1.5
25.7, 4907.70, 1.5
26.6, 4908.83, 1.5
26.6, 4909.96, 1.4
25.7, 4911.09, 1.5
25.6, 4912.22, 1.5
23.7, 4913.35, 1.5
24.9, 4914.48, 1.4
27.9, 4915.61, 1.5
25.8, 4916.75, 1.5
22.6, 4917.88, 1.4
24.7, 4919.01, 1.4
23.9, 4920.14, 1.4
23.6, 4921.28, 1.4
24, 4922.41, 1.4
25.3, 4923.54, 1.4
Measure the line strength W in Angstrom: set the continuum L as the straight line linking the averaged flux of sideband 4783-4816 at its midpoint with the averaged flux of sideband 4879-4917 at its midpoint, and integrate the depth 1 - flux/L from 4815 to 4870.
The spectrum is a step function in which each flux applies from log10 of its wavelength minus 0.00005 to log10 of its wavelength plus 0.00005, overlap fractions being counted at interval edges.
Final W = 2.1 Angstrom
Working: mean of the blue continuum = 25.7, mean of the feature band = 24.8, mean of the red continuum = 25.8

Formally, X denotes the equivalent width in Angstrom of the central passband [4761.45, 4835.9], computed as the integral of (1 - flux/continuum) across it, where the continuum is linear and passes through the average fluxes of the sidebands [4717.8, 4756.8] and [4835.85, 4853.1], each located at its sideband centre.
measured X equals 1.7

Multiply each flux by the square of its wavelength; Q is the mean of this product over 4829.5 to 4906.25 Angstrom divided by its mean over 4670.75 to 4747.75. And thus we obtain 1.03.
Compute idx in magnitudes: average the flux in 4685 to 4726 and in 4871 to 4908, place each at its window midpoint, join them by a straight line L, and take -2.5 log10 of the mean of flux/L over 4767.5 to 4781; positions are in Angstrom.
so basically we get -0.01 mag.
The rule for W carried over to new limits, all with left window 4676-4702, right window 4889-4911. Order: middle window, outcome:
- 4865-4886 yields 1.6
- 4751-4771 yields 0.3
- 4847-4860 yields 0.9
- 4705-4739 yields 0.6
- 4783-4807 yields 0.4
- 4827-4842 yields 0.1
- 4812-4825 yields -0.2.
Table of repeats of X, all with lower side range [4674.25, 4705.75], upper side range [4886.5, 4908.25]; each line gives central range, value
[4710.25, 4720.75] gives 0.4 Angstrom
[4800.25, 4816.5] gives -0.1 Angstrom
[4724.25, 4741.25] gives -0.6 Angstrom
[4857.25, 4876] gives 3.3 Angstrom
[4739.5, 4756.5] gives -0.3 Angstrom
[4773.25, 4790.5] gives 0.0 Angstrom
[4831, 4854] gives -0.3 Angstrom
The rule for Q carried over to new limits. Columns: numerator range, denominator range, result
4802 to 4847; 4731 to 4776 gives 1.06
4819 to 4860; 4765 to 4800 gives 1.03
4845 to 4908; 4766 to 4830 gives 0.97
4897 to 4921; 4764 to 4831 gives 1.05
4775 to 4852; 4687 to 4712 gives 1.09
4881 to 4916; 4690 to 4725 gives 1.13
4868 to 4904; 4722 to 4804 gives 1.03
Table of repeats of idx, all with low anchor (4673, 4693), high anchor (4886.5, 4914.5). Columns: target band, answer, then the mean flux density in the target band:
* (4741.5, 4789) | 0.007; 25.6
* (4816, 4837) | -0.010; 26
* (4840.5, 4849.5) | -0.035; 26.7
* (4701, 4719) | 0.060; 24.4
